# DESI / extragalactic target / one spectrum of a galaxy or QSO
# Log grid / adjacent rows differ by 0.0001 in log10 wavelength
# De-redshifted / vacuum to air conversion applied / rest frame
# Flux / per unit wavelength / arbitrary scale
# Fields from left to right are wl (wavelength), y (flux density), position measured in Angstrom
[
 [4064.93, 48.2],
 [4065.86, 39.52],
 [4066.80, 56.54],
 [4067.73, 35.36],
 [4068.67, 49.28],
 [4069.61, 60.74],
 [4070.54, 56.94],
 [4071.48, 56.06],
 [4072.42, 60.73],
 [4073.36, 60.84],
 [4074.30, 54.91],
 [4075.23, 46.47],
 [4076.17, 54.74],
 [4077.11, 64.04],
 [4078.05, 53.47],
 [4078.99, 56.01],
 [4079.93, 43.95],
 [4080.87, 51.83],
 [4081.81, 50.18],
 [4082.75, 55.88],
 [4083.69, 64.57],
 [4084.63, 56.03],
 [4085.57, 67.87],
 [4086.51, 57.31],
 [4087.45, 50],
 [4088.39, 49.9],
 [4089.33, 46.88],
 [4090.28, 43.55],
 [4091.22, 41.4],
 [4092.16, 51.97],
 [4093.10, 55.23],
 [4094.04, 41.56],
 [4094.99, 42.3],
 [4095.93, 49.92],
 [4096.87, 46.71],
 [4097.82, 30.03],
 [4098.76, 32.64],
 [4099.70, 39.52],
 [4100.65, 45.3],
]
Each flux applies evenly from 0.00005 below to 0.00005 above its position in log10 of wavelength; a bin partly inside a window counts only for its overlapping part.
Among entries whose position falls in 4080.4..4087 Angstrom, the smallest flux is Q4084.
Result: 50.18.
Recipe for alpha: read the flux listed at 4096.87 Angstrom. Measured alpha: 46.71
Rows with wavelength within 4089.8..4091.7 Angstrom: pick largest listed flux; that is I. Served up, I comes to 43.55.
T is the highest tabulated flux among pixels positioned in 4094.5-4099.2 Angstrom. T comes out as 49.92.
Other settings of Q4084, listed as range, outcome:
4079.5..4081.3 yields 43.95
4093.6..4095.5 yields 41.56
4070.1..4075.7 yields 46.47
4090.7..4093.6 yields 41.4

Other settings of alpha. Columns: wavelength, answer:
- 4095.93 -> 49.92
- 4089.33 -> 46.88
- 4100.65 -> 45.3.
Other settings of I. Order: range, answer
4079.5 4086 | 67.87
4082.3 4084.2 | 64.57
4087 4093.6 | 55.23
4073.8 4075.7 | 54.91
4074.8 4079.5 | 64.04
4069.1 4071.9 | 60.74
